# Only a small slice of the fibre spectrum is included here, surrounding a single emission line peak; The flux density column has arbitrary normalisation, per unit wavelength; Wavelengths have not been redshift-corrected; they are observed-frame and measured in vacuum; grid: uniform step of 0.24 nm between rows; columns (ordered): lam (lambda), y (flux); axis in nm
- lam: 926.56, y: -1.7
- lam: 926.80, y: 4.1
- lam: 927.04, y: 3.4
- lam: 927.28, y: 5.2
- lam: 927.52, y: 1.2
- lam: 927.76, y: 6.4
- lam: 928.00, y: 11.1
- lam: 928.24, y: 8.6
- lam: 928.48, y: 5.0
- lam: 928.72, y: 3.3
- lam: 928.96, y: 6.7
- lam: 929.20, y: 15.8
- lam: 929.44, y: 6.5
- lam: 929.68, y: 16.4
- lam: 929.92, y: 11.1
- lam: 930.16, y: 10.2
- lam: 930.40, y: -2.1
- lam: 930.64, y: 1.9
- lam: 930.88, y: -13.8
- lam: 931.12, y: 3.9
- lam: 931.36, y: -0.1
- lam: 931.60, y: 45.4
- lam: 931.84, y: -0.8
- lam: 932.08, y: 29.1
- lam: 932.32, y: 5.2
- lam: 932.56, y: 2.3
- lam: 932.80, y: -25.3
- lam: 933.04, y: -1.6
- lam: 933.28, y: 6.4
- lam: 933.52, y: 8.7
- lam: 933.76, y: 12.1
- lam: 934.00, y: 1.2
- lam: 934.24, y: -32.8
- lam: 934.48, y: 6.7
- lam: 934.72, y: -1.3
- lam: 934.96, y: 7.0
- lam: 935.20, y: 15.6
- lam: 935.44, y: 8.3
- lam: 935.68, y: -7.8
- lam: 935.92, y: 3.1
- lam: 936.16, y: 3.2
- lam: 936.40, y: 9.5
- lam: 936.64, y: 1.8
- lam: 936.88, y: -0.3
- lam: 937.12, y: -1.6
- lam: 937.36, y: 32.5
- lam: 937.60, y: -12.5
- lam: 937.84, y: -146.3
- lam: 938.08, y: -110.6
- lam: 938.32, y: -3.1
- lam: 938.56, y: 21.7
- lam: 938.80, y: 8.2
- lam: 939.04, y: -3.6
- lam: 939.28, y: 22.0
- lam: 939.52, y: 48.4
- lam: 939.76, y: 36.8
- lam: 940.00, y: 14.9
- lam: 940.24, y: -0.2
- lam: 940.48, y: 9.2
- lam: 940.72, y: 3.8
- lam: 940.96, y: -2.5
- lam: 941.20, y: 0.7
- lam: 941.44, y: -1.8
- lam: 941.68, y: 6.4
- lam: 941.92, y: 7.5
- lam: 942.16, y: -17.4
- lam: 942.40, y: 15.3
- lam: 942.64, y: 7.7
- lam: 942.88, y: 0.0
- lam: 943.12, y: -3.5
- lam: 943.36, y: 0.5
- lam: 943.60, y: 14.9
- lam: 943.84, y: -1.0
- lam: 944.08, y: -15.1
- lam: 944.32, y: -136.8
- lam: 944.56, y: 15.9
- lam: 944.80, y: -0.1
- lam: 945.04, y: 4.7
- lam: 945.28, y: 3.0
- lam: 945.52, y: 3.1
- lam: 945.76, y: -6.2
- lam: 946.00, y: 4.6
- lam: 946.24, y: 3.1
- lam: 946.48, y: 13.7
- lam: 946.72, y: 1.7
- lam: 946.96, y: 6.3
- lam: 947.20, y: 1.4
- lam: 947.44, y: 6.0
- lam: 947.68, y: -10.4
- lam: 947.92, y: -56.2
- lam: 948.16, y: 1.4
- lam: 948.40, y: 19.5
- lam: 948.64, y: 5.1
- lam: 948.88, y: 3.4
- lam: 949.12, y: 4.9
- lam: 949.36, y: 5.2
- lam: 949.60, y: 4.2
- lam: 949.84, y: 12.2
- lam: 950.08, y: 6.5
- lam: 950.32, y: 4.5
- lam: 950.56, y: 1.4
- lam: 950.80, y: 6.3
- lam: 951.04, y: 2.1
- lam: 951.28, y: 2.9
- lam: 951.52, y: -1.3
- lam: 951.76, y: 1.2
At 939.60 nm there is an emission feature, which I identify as H-beta 4861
